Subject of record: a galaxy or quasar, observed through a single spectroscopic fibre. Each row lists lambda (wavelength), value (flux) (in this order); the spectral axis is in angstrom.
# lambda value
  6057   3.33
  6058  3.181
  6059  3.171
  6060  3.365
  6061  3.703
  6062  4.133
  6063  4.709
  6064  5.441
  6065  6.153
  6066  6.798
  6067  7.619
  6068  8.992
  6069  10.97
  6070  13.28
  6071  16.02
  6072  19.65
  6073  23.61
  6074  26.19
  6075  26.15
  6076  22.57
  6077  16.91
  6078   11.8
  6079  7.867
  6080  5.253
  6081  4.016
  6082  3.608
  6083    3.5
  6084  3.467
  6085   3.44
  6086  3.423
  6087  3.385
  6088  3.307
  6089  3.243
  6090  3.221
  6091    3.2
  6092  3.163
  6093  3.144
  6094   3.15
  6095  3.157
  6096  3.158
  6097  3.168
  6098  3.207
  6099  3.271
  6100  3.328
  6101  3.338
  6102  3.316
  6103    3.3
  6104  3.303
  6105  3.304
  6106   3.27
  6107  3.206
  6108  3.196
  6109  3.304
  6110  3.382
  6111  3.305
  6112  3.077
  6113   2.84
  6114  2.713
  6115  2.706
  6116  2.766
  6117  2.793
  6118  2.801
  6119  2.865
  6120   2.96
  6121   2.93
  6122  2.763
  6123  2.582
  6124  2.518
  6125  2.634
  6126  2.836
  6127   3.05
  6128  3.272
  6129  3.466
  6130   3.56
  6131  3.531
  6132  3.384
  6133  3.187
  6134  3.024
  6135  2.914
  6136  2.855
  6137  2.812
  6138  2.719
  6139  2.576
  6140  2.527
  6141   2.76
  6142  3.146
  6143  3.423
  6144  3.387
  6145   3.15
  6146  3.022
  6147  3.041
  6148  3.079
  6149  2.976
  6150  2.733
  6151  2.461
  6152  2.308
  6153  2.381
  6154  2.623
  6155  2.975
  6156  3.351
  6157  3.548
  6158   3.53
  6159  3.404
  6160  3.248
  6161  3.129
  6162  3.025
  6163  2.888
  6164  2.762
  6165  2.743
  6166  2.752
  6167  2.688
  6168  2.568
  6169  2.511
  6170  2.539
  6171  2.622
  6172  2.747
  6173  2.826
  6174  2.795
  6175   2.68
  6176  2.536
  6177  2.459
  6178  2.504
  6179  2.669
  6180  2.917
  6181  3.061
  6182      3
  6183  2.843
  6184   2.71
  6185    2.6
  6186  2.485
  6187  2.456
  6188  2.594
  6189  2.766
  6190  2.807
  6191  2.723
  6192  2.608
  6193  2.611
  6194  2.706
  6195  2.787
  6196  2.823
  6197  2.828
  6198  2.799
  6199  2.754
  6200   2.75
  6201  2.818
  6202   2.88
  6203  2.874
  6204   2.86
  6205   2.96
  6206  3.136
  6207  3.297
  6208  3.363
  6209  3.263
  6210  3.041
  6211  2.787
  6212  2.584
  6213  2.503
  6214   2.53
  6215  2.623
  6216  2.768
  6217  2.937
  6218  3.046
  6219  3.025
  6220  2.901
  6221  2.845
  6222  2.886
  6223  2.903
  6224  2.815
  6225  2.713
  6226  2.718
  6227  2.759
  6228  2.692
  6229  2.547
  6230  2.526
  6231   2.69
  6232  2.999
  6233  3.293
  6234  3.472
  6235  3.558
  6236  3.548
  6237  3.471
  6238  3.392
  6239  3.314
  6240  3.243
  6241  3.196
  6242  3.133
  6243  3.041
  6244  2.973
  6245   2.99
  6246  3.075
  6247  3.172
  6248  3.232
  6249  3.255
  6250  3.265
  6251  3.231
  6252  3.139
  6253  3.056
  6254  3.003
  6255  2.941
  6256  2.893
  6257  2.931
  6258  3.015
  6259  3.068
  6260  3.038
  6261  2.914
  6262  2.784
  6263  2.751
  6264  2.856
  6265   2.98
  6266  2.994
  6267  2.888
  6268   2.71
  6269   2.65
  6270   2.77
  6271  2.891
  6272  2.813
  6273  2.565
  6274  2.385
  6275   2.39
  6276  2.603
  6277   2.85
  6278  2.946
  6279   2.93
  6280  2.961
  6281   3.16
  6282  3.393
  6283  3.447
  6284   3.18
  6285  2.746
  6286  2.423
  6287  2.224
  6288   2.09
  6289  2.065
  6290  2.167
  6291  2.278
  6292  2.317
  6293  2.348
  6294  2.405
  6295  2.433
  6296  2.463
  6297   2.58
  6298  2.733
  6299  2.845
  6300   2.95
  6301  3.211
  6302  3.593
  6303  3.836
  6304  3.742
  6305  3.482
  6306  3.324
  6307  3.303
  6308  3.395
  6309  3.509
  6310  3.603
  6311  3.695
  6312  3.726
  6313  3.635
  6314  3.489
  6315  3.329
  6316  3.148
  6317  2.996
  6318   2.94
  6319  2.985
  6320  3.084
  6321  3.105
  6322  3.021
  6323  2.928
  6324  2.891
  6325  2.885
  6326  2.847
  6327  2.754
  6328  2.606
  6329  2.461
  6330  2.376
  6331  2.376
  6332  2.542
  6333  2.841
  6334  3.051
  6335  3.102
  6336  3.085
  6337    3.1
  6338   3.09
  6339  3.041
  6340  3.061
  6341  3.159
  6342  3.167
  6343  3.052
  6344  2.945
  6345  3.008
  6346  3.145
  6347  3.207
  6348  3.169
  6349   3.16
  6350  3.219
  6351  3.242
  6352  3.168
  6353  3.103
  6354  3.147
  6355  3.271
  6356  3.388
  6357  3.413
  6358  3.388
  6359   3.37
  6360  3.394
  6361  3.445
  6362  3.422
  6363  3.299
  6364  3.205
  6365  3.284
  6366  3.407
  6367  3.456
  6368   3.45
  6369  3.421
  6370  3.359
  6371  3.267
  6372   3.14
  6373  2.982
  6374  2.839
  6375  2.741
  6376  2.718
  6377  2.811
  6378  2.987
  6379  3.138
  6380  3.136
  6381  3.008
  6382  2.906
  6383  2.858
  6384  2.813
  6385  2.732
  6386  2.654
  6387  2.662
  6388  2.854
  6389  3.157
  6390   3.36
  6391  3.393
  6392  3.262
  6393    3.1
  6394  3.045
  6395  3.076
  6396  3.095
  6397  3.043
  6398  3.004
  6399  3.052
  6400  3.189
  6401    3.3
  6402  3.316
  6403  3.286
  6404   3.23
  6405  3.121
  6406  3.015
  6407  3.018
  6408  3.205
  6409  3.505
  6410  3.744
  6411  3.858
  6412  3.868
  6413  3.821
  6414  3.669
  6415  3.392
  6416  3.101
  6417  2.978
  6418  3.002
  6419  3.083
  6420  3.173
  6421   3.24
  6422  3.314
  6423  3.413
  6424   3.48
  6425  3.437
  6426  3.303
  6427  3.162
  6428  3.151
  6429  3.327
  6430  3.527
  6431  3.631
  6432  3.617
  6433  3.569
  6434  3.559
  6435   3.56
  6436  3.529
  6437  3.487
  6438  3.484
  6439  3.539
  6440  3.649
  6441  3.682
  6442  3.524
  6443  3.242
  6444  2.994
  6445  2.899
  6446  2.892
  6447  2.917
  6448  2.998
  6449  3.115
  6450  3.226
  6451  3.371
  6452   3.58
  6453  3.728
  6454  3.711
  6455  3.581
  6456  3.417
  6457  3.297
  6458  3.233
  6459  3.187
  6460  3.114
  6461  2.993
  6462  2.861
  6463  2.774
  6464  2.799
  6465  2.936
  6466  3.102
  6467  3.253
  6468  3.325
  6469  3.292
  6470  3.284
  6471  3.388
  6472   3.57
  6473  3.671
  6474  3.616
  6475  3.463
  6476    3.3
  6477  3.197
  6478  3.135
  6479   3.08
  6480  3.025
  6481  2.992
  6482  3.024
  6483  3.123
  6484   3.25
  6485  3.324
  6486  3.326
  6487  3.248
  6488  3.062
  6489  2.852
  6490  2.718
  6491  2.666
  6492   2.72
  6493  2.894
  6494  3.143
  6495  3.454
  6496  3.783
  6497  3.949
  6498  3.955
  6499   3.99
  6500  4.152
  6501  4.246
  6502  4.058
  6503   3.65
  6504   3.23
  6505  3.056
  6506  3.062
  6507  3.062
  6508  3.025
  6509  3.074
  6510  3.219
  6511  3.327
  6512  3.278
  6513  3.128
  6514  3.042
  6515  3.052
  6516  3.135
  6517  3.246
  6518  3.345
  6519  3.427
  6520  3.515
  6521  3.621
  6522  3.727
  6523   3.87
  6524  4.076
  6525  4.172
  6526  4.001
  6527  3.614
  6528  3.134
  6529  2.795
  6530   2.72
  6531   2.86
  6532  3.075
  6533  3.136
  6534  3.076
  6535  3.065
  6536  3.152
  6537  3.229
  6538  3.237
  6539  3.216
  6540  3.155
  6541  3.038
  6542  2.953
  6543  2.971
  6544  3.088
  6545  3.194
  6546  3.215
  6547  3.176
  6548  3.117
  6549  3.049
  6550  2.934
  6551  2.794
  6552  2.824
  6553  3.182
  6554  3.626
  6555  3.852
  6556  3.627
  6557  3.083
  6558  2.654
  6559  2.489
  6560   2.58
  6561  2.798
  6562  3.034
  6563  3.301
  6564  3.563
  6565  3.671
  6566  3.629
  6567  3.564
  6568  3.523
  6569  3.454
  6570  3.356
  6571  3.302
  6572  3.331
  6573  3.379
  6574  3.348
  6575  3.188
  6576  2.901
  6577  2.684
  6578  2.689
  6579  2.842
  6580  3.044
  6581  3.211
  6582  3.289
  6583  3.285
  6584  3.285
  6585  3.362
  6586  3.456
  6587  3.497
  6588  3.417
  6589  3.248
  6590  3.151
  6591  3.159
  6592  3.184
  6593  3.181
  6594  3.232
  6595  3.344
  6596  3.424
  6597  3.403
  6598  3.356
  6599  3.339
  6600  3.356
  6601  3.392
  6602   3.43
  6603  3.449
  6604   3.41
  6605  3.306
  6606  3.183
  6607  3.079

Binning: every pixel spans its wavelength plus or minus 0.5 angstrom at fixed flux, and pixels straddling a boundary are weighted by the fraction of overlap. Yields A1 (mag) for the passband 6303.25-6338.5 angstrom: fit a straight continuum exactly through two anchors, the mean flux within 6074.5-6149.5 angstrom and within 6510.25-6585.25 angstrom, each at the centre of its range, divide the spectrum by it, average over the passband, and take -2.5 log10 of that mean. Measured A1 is 0.18 mag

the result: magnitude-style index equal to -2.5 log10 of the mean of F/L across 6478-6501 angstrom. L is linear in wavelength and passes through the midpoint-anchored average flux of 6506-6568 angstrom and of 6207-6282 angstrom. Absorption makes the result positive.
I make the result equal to -0.032 mag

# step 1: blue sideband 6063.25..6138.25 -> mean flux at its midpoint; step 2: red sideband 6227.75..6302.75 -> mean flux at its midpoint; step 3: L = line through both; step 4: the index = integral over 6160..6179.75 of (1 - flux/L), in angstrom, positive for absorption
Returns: 7.7 angstrom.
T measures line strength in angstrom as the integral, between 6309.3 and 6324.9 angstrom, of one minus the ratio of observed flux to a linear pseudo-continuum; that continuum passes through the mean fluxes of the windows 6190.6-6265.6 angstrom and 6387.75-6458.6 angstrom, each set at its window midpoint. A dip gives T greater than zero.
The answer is -0.5 angstrom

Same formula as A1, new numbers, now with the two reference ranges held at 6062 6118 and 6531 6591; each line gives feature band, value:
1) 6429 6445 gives 0.16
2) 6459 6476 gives 0.19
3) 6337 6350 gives 0.45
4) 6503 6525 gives 0.05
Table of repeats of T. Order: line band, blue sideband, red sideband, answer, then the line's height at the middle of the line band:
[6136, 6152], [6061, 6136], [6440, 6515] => 7.3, 5.34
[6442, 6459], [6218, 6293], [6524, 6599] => -0.9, 3.1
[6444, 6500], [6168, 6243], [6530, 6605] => -2.3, 3.11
